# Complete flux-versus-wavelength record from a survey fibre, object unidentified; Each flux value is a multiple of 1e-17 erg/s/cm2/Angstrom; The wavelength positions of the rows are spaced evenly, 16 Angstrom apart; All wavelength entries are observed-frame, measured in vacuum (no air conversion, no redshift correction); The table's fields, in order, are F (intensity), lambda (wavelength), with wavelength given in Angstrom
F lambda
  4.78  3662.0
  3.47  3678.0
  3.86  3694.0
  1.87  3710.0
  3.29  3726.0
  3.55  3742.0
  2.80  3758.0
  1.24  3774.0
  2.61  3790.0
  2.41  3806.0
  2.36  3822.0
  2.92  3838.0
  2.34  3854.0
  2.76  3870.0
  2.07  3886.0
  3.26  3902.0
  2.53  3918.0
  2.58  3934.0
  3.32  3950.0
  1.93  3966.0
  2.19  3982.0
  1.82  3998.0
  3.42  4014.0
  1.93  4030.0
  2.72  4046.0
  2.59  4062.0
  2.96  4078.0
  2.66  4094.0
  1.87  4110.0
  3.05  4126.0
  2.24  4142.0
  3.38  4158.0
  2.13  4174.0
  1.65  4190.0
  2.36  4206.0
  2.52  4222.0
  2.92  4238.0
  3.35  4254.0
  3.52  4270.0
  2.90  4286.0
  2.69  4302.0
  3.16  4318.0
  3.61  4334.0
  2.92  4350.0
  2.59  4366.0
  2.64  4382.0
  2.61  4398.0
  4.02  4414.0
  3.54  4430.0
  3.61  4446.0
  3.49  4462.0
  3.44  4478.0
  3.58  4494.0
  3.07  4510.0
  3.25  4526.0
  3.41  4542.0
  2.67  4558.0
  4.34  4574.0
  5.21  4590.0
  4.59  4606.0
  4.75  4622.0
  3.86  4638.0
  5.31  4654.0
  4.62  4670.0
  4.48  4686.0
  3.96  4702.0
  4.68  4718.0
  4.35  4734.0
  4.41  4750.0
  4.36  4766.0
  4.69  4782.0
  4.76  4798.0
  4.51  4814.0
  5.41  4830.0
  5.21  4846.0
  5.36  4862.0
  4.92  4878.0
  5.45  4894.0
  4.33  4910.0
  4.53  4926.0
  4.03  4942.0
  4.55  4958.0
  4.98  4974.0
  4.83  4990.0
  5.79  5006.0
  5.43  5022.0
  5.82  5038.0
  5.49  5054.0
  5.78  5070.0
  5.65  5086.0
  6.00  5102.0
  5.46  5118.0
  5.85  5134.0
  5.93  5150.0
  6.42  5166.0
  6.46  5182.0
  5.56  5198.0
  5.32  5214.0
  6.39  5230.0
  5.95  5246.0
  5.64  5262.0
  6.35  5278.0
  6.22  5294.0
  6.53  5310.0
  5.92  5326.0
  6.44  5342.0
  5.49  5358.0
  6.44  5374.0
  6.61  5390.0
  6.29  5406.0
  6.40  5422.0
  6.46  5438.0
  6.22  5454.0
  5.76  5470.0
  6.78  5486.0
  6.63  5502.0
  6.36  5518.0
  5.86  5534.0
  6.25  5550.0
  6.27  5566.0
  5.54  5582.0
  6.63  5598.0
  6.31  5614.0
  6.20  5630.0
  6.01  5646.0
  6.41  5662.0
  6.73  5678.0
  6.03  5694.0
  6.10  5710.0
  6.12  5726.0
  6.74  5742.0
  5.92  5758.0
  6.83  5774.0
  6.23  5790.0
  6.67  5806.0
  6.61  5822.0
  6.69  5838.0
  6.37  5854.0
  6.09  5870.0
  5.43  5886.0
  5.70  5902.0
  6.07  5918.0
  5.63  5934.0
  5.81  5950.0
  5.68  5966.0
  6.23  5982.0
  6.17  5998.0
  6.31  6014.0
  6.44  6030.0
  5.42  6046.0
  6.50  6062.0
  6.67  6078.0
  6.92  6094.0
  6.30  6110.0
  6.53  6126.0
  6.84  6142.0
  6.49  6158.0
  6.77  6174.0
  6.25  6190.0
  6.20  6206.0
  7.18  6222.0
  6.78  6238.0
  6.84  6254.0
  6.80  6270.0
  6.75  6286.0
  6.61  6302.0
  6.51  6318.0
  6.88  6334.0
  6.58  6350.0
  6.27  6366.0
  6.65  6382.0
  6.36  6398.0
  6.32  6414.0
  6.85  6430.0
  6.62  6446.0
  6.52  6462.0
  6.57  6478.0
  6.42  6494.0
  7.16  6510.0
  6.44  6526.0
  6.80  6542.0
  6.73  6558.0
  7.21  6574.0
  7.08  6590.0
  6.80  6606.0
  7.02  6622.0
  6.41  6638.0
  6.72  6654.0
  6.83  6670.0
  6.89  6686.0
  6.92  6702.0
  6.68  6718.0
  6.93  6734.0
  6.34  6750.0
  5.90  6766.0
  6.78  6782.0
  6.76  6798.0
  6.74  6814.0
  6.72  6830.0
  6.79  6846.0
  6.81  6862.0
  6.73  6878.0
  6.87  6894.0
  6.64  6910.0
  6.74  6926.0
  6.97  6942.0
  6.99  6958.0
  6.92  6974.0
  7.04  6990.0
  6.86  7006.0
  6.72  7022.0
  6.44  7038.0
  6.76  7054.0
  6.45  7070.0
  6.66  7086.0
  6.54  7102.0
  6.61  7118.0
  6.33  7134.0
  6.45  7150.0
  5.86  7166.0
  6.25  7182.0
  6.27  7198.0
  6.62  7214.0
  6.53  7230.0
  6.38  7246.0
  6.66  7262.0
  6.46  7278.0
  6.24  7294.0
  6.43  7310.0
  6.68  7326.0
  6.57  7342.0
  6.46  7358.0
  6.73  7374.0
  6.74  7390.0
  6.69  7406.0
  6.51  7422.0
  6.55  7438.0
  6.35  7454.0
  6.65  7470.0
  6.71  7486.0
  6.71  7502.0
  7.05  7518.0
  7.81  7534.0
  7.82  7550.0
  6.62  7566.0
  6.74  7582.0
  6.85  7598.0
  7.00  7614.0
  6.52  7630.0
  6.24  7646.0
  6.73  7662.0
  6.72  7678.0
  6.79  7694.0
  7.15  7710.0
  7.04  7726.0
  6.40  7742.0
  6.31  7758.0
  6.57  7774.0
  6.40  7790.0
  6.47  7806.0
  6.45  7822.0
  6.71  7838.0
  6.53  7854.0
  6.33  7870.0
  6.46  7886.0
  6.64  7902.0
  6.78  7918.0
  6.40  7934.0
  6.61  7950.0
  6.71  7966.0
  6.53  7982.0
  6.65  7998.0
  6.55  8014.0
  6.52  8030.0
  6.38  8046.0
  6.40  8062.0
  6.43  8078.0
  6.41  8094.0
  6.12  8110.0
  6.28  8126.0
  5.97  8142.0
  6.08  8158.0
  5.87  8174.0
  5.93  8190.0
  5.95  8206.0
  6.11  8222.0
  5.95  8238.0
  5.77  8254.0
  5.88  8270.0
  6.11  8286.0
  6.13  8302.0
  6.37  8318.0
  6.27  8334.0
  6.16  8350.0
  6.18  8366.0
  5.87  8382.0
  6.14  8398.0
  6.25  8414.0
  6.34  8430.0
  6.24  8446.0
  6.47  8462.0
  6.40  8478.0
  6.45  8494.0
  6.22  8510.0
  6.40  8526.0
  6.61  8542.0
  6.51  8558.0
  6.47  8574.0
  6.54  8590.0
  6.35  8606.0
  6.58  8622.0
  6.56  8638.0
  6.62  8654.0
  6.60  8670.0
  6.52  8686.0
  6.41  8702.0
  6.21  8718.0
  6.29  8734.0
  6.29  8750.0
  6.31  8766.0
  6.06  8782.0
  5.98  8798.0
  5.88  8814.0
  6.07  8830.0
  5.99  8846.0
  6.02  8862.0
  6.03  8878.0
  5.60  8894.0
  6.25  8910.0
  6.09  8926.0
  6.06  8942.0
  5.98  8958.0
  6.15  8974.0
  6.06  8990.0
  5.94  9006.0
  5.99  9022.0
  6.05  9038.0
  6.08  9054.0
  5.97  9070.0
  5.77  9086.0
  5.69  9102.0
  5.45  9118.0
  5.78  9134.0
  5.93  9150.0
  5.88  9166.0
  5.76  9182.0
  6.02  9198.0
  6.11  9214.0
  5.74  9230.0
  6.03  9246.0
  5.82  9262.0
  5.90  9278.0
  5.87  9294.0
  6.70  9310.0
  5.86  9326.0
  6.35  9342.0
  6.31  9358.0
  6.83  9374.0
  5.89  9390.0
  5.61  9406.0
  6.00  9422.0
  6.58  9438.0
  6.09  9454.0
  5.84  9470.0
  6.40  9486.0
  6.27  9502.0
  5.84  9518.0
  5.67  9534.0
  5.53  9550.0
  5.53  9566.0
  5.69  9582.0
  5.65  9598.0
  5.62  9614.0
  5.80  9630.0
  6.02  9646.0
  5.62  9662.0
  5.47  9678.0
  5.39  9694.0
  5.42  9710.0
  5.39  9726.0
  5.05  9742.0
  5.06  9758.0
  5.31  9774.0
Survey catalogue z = 0.15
